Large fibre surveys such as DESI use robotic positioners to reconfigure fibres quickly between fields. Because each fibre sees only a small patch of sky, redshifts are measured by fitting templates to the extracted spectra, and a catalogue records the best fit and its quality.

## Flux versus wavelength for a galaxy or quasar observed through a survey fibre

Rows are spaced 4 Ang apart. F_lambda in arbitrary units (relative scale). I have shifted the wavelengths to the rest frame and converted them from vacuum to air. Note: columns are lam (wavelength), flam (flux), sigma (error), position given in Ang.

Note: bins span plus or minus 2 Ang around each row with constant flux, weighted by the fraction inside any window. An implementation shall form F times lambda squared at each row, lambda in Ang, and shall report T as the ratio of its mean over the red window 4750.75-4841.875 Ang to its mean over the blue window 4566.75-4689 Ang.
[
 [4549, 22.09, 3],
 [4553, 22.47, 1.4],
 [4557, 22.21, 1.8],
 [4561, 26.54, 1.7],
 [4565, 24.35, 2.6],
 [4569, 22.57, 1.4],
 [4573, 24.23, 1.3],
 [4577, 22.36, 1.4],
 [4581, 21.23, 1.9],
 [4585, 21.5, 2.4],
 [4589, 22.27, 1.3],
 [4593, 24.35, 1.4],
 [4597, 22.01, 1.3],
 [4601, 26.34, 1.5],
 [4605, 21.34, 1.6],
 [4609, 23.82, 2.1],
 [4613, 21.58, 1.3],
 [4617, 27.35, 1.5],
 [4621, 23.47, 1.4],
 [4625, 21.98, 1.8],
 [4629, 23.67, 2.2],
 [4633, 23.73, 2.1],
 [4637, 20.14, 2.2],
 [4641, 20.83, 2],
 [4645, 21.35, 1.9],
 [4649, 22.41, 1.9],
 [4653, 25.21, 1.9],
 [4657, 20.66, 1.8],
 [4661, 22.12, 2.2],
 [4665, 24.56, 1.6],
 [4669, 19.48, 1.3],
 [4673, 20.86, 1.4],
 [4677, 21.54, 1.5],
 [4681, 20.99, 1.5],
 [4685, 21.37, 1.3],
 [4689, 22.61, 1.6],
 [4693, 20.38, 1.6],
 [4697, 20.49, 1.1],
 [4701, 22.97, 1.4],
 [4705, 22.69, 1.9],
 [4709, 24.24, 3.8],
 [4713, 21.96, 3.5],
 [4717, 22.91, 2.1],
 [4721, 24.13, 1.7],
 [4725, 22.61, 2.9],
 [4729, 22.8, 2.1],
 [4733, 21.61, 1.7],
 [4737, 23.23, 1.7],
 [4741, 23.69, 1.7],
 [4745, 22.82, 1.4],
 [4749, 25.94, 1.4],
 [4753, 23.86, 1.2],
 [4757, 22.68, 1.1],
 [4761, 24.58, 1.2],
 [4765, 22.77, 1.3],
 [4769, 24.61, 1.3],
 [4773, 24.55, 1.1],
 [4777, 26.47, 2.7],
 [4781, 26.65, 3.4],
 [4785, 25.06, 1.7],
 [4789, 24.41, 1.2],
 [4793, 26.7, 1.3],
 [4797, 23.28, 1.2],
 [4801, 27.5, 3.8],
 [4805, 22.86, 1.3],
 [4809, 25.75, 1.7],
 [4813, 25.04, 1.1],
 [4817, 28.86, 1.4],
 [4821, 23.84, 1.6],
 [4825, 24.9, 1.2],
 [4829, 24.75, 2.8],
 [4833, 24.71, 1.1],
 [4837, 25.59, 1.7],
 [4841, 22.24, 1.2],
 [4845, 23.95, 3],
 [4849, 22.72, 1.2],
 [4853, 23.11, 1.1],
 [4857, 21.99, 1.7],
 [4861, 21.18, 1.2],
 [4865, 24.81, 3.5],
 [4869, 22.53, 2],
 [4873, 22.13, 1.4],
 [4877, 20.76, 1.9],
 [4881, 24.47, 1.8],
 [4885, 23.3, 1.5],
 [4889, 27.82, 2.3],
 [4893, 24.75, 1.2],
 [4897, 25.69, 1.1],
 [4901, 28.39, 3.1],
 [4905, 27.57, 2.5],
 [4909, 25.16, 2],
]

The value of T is 1.2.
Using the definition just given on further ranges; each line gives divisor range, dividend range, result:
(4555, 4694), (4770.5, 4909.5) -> 1.19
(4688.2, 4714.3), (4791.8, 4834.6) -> 1.19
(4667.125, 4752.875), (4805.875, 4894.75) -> 1.14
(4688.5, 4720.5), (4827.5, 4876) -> 1.11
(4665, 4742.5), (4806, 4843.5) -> 1.19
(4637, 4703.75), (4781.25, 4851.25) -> 1.22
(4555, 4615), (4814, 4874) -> 1.15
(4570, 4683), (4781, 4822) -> 1.22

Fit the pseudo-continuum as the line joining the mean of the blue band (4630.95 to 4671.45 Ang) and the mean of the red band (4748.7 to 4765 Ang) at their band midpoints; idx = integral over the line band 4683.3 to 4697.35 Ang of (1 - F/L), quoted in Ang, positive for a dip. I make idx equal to 0.89 Ang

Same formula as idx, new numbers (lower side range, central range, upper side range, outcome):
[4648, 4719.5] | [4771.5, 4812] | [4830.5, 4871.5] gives -4.4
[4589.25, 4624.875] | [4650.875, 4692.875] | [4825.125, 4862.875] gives 3.0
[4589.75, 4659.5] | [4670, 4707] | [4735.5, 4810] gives 3.4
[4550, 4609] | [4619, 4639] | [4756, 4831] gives 0.8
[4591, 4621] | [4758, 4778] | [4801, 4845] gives 0.2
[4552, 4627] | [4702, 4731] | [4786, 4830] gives 1.6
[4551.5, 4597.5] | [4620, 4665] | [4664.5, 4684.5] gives -1.2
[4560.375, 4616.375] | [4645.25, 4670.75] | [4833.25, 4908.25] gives 1.1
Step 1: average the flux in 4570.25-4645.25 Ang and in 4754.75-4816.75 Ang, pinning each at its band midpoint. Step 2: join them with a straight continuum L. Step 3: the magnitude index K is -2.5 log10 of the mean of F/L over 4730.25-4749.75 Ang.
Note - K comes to 0.05 mag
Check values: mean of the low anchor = 22.9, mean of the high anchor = 25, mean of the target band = 23.3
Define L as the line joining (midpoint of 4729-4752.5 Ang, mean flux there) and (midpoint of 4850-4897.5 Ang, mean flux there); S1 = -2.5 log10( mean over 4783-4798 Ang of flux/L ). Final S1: -0.07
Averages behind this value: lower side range 23.4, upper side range 23.5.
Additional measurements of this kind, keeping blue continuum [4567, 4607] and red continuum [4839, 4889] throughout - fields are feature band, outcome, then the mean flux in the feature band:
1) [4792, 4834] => -0.11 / 25.3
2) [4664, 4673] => 0.07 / 21.5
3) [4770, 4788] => -0.12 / 25.6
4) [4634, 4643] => 0.10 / 20.8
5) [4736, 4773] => -0.04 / 23.9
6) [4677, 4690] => 0.06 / 21.6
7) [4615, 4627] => -0.07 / 24.3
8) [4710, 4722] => -0.01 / 23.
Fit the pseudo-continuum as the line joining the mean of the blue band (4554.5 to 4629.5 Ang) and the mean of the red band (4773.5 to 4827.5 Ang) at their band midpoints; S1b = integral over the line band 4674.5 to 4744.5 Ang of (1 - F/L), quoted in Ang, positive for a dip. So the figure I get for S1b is 6.2 Ang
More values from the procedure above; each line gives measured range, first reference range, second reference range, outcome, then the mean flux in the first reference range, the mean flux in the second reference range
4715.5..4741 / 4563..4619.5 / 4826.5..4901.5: 0.7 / 23.2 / 23.9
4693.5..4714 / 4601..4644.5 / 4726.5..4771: 0.8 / 22.9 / 23.5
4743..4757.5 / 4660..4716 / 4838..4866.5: -1.1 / 21.9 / 22.9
